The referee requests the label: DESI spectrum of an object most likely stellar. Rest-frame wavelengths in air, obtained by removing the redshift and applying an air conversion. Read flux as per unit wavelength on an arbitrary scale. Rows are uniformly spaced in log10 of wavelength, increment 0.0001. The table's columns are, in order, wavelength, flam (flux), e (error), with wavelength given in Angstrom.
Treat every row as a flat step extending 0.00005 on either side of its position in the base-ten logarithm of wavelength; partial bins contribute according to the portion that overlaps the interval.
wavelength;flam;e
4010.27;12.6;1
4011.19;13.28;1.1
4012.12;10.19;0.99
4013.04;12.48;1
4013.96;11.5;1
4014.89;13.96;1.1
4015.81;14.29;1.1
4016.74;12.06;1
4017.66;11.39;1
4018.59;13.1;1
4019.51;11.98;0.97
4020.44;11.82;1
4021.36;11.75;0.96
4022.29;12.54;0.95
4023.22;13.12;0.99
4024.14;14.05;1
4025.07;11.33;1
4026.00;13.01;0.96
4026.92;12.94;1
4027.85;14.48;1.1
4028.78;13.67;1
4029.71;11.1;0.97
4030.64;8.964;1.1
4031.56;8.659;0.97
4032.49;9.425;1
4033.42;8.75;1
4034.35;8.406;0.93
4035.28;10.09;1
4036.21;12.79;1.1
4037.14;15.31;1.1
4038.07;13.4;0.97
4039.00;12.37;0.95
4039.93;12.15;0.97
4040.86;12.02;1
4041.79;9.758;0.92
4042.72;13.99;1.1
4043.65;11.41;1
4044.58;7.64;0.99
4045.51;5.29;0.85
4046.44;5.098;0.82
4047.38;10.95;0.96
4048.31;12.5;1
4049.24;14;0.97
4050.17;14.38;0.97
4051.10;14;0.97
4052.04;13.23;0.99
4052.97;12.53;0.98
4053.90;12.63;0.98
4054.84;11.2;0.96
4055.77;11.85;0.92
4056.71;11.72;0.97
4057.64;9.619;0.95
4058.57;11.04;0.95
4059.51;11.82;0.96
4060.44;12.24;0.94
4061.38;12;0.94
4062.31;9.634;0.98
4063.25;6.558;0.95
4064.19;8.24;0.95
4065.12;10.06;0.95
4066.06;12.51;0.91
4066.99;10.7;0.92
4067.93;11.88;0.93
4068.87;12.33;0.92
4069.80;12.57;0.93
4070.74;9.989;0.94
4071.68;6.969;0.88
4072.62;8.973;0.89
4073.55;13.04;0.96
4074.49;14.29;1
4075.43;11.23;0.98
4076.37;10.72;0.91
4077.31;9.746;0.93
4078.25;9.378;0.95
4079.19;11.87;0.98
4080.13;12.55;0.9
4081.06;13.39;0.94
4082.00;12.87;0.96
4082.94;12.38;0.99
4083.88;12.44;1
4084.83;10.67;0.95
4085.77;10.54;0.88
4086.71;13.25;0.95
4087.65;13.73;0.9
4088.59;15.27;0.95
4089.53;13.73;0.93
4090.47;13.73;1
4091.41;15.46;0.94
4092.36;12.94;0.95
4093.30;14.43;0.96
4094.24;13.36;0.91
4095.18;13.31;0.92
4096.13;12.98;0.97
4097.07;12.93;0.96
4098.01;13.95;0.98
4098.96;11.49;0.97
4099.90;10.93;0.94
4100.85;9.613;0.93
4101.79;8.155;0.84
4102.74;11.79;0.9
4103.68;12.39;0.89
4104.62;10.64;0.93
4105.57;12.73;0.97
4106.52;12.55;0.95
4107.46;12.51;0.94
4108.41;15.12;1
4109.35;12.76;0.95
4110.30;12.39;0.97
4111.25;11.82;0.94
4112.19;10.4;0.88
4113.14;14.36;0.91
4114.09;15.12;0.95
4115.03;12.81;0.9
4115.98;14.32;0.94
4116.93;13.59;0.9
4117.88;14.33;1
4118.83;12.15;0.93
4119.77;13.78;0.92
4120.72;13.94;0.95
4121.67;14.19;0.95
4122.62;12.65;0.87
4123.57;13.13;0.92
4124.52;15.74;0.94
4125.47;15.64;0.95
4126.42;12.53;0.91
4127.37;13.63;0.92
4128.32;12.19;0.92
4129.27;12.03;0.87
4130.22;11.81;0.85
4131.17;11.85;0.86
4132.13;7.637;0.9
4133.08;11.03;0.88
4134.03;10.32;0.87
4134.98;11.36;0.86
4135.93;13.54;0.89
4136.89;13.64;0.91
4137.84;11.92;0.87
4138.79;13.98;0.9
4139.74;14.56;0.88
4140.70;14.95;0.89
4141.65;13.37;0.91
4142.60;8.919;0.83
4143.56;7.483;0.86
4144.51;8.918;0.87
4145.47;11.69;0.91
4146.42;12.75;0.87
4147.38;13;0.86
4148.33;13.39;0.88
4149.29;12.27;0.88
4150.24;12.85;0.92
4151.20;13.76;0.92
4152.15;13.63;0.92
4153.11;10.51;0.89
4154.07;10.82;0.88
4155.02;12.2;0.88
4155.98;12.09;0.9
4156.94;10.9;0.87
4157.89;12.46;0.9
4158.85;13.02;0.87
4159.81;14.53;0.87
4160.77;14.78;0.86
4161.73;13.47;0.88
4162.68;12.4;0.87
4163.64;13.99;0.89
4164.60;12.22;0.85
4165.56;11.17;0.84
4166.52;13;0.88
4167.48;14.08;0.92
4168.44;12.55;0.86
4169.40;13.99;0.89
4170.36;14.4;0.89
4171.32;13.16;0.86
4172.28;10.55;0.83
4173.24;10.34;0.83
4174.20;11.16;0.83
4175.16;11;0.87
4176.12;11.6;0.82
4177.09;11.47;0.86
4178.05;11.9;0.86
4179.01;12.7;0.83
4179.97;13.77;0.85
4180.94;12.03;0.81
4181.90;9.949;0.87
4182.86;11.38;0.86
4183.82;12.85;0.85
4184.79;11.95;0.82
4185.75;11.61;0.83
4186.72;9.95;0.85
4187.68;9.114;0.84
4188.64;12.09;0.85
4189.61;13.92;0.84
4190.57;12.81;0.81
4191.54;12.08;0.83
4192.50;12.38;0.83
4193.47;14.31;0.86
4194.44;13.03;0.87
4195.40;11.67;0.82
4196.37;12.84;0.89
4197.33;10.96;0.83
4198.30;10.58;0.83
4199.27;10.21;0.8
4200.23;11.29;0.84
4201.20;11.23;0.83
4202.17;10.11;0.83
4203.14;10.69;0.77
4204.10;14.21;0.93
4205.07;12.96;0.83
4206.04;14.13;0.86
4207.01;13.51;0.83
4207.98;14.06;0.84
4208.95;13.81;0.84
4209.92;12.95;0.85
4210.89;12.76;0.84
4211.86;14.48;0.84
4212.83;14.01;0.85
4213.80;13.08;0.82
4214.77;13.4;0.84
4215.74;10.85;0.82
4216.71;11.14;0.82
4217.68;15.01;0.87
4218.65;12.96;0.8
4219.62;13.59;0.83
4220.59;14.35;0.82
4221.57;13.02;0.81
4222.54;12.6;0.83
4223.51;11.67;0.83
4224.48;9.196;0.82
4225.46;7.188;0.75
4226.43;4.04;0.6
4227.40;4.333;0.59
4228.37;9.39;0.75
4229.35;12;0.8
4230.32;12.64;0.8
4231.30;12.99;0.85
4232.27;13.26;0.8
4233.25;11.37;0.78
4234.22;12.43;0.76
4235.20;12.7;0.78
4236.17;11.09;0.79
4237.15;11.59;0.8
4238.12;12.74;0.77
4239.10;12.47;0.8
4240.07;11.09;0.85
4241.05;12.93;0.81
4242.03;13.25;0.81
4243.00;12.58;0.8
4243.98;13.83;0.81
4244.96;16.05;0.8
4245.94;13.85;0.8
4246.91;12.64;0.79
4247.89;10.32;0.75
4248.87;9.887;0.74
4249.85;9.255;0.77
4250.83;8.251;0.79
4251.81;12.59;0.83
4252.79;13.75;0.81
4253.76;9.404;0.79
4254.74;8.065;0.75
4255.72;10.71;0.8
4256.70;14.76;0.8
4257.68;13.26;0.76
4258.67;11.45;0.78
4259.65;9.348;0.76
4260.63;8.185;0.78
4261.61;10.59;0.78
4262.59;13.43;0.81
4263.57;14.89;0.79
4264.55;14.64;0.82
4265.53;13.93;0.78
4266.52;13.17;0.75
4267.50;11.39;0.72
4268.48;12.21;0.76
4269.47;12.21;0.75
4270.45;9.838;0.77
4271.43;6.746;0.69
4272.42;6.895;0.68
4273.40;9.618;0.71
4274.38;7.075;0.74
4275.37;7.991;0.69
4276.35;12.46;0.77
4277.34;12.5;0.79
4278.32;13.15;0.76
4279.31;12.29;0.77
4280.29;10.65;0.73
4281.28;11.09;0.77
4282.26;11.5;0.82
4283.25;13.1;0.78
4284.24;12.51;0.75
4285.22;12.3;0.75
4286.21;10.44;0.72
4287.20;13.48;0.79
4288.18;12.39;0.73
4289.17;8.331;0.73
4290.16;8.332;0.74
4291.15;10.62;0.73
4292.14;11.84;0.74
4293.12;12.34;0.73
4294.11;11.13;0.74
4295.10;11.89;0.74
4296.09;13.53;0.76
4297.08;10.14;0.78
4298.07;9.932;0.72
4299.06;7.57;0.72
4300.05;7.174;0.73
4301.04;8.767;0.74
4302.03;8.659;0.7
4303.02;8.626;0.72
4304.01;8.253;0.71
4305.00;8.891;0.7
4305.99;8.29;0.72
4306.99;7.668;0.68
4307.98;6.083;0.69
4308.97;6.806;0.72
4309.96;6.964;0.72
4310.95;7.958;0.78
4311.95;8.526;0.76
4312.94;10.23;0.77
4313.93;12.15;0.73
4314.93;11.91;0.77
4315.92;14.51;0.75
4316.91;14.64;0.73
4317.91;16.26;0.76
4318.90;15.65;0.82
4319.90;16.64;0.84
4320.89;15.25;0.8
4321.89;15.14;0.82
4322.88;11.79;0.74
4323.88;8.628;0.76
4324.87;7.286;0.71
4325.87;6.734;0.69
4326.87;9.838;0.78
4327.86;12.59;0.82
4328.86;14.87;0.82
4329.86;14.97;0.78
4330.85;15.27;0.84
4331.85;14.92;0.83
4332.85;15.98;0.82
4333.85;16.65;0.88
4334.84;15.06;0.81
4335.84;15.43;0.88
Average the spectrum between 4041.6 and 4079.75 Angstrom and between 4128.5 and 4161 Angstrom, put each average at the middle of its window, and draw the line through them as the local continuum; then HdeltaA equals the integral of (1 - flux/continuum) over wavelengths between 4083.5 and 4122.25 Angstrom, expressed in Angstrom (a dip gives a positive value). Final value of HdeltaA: -4.4 Angstrom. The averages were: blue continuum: 11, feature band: 12.8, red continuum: 12.1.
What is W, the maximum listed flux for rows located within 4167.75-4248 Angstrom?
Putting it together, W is 16.05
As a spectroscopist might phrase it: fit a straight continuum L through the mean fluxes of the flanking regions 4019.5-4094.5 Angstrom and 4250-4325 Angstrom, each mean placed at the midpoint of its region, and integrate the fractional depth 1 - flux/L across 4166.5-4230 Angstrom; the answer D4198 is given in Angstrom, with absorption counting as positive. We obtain -4.2 Angstrom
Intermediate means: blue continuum 11.7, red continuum 10.9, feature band 12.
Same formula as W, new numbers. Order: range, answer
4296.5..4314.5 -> 12.15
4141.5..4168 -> 14.78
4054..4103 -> 15.46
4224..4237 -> 13.26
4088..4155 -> 15.74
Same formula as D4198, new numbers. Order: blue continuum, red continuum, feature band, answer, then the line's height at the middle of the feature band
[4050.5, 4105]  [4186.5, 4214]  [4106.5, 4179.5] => -2.8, 12.1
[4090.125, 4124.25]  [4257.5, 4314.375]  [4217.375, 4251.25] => -1.5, 11.1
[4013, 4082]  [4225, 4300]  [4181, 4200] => -0.8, 11.3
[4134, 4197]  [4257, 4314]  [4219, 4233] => 0.7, 11.4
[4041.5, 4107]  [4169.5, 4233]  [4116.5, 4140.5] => -2.3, 11.8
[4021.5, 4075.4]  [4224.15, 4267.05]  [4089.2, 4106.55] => -1.7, 11.4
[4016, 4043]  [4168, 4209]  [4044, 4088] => 2.7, 11.9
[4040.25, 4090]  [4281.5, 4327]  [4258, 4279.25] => -0.6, 10.8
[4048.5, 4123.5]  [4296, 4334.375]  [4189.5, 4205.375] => -0.4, 11.7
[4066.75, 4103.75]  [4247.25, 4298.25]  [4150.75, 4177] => -1.8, 11.7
